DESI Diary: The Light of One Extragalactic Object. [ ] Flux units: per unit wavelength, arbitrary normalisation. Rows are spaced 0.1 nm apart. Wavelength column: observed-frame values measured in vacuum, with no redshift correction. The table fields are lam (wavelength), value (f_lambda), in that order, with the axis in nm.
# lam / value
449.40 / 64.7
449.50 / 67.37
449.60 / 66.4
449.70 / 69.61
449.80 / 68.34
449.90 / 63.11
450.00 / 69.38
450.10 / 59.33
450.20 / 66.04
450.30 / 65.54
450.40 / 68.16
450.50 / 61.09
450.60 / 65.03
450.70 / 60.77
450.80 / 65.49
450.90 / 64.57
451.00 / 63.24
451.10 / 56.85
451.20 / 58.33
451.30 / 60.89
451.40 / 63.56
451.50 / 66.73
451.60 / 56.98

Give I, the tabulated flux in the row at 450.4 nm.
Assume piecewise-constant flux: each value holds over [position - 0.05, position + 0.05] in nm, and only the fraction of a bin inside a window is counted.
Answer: 68.16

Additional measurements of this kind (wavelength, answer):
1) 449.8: 68.34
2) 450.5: 61.09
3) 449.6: 66.4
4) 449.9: 63.11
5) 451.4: 63.56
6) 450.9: 64.57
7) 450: 69.38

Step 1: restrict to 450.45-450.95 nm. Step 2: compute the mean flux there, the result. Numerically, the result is 63.4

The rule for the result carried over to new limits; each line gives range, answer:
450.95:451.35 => 59.8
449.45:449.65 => 66.9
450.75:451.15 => 62.5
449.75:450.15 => 65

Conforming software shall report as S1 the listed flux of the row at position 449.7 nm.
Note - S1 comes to 69.61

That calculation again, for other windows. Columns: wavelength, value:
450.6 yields 65.03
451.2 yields 58.33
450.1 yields 59.33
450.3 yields 65.54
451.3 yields 60.89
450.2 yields 66.04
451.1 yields 56.85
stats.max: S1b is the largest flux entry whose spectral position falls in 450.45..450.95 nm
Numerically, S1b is 65.49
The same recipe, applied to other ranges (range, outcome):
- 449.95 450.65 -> 69.38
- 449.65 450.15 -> 69.61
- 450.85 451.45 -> 64.57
